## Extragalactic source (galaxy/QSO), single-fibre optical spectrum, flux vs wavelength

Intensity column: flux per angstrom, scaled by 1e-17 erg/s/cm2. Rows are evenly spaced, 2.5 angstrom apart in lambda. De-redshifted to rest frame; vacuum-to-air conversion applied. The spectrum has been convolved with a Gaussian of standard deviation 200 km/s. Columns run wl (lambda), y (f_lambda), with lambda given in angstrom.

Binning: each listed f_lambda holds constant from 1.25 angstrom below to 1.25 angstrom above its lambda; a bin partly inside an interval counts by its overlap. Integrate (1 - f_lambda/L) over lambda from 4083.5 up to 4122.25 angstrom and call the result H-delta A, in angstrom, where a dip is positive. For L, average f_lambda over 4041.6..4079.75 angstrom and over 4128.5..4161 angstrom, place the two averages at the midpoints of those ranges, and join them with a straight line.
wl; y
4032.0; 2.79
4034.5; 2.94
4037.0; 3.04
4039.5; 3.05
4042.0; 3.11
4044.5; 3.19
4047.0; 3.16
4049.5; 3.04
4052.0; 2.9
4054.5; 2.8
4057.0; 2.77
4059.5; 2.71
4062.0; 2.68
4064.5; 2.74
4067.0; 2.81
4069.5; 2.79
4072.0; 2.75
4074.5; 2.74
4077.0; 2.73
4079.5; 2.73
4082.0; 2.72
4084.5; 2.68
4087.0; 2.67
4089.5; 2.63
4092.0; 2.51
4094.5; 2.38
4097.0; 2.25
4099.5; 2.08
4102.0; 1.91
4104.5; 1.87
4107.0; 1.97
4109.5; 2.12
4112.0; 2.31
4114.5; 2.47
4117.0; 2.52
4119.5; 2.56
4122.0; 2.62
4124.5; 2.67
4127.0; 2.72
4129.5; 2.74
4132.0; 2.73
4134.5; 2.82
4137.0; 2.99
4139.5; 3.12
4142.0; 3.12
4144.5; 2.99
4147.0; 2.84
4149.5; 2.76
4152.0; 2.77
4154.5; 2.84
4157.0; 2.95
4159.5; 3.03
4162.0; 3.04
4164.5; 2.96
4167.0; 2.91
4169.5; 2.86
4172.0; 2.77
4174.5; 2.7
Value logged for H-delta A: 7.26 angstrom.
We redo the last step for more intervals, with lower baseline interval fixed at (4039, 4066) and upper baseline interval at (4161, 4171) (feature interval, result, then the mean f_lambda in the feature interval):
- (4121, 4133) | 1.0 angstrom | 2.7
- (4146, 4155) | 0.4 angstrom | 2.8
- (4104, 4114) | 2.8 angstrom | 2.11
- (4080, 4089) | 0.7 angstrom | 2.69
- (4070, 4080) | 0.6 angstrom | 2.74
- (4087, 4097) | 1.5 angstrom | 2.49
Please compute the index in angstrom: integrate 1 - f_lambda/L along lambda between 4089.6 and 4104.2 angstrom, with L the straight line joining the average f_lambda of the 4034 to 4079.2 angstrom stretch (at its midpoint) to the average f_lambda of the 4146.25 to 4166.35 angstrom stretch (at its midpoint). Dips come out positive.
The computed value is 3.3 angstrom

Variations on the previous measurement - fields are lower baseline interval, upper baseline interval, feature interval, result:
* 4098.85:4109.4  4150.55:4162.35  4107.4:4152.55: -4.9 angstrom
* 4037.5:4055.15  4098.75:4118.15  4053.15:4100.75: -0.7 angstrom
